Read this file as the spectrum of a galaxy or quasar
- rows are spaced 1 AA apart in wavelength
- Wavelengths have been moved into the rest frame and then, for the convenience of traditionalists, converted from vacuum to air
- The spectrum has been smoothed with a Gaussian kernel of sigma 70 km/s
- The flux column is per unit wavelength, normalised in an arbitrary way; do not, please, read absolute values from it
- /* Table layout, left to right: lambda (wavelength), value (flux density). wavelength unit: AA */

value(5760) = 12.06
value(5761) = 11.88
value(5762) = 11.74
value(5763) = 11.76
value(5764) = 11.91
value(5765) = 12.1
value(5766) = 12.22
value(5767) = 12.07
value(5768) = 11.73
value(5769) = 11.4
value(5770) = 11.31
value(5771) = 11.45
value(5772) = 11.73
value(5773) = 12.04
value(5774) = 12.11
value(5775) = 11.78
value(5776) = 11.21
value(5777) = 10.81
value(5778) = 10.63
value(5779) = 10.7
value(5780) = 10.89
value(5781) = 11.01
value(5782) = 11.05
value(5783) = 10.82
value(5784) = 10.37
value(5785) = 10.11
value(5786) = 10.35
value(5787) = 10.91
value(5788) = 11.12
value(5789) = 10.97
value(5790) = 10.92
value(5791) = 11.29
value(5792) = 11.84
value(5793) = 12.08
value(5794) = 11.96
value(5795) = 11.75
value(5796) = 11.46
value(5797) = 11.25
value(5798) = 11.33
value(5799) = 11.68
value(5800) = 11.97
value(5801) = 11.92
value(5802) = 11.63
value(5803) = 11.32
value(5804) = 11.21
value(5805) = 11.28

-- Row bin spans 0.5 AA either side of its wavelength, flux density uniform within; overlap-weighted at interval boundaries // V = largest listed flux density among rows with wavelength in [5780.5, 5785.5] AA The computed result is 11.05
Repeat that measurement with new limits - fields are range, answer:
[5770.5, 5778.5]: 12.11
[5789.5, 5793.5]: 12.08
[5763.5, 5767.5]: 12.22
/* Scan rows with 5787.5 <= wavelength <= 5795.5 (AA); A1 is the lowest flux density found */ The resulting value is 10.92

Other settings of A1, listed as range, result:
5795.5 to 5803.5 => 11.25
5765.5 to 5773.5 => 11.31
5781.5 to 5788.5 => 10.11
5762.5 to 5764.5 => 11.76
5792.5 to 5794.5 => 11.96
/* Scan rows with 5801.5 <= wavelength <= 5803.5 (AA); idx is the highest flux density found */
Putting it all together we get 11.63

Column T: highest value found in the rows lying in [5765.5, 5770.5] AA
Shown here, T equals 12.22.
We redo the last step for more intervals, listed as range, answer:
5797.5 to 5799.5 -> 11.68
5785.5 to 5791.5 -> 11.29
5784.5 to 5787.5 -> 10.91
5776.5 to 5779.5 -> 10.81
